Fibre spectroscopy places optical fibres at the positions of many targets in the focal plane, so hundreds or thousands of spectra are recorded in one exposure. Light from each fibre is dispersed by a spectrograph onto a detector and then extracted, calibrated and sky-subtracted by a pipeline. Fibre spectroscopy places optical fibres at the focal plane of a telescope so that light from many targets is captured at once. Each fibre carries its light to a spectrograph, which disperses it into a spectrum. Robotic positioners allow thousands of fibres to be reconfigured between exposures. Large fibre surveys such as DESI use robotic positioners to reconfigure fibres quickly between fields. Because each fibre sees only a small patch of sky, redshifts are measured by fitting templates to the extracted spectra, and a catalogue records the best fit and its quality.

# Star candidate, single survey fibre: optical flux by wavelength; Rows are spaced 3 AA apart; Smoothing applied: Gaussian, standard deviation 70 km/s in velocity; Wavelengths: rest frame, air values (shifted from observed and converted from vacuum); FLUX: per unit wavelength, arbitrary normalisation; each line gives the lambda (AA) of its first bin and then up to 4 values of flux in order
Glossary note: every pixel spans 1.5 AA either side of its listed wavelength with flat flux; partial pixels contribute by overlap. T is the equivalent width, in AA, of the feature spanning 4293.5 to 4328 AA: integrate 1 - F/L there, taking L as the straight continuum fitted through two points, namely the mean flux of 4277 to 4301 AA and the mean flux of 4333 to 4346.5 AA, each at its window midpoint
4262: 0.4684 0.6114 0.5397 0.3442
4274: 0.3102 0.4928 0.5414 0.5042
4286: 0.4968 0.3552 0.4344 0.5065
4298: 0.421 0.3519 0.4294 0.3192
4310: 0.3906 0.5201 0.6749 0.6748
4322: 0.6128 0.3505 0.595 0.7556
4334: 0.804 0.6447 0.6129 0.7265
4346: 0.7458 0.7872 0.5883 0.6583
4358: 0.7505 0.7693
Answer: 5.0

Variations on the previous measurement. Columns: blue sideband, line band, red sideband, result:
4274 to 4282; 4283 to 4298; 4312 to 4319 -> 2.1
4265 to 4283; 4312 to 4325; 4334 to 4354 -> 0.3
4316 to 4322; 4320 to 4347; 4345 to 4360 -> 1.3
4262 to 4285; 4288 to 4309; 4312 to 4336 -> 5.6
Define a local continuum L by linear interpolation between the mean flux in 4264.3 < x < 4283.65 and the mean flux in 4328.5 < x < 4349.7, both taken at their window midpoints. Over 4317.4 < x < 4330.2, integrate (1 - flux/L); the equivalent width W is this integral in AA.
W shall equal 1.7 AA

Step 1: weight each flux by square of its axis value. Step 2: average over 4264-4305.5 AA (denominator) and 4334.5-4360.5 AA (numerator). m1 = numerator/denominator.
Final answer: 1.6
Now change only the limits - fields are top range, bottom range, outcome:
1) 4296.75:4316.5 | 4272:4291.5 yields 0.98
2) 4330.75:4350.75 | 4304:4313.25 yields 1.84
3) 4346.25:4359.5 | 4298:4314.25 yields 1.78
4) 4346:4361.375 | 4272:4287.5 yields 1.58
